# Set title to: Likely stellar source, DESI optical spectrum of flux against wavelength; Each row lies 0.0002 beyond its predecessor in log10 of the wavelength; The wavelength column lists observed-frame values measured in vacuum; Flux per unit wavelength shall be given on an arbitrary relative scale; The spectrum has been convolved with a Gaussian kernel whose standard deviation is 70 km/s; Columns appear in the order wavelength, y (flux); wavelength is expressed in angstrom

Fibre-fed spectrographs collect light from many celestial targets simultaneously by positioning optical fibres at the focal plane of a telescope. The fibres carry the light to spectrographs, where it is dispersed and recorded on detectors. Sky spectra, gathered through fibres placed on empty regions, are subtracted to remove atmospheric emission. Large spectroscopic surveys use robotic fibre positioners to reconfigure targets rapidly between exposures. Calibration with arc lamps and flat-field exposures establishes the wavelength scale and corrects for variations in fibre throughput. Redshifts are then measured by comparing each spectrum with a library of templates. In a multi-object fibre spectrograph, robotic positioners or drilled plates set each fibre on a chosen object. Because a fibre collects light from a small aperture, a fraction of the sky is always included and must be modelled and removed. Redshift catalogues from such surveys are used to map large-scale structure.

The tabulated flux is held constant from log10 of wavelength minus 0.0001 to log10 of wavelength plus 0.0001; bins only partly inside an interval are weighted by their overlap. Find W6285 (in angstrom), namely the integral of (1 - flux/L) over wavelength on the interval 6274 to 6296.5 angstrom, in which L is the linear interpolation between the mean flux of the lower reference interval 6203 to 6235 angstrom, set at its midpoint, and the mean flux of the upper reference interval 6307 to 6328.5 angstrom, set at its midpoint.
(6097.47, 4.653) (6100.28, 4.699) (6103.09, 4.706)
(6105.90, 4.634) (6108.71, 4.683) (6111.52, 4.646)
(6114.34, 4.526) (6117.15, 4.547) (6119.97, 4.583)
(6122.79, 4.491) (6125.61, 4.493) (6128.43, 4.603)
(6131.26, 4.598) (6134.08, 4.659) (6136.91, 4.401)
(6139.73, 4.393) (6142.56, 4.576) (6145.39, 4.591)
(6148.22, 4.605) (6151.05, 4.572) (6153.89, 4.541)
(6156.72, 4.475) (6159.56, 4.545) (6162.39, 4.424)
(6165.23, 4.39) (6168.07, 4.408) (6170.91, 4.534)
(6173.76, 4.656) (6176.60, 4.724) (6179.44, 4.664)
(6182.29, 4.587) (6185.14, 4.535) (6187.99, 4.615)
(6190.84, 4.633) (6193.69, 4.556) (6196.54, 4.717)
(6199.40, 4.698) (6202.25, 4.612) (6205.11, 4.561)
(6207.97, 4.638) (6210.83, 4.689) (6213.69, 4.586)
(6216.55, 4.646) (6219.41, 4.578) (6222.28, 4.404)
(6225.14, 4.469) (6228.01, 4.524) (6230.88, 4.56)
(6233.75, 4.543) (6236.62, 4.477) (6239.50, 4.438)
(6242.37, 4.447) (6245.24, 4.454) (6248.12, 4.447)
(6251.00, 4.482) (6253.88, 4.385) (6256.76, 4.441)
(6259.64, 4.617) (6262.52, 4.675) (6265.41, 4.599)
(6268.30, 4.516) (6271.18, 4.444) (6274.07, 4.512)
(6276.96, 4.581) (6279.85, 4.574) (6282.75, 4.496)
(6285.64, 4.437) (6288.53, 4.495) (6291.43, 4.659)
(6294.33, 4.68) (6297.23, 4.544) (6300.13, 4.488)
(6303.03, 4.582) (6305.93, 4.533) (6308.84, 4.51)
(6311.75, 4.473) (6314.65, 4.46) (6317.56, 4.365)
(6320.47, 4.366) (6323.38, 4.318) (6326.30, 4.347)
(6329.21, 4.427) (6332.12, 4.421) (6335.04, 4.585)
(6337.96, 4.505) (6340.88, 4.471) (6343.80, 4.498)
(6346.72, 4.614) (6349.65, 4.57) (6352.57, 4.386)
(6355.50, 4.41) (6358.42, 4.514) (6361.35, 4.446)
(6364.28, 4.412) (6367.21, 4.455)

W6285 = -0.49 angstrom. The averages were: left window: 4.56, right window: 4.41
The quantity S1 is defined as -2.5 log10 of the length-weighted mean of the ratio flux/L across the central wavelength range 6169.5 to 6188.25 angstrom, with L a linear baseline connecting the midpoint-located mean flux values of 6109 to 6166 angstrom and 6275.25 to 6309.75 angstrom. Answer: -0.02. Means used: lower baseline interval 4.54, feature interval 4.62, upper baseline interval 4.55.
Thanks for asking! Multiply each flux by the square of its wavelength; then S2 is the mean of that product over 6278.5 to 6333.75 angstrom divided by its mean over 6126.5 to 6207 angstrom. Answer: 1.0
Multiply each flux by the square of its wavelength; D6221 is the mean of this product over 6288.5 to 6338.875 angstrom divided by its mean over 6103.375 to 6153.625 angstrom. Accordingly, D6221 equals 1.0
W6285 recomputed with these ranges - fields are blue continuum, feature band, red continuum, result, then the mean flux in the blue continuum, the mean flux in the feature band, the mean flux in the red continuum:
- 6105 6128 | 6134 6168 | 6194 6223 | 0.64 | 4.58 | 4.5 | 4.62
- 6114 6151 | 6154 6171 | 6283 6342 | 0.27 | 4.55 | 4.47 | 4.48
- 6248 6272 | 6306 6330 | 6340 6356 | 0.47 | 4.52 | 4.41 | 4.5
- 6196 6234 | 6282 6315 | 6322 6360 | -0.19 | 4.59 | 4.53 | 4.47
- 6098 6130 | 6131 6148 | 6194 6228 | 0.23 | 4.6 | 4.54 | 4.6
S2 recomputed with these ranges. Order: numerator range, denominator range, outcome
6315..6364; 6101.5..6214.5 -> 1.03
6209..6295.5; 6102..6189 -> 1.03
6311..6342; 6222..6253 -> 1.02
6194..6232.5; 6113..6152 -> 1.04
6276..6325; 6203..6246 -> 1.02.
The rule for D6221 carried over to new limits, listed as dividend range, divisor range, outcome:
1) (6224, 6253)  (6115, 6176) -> 1.02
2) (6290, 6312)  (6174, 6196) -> 1.02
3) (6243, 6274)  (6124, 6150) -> 1.03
